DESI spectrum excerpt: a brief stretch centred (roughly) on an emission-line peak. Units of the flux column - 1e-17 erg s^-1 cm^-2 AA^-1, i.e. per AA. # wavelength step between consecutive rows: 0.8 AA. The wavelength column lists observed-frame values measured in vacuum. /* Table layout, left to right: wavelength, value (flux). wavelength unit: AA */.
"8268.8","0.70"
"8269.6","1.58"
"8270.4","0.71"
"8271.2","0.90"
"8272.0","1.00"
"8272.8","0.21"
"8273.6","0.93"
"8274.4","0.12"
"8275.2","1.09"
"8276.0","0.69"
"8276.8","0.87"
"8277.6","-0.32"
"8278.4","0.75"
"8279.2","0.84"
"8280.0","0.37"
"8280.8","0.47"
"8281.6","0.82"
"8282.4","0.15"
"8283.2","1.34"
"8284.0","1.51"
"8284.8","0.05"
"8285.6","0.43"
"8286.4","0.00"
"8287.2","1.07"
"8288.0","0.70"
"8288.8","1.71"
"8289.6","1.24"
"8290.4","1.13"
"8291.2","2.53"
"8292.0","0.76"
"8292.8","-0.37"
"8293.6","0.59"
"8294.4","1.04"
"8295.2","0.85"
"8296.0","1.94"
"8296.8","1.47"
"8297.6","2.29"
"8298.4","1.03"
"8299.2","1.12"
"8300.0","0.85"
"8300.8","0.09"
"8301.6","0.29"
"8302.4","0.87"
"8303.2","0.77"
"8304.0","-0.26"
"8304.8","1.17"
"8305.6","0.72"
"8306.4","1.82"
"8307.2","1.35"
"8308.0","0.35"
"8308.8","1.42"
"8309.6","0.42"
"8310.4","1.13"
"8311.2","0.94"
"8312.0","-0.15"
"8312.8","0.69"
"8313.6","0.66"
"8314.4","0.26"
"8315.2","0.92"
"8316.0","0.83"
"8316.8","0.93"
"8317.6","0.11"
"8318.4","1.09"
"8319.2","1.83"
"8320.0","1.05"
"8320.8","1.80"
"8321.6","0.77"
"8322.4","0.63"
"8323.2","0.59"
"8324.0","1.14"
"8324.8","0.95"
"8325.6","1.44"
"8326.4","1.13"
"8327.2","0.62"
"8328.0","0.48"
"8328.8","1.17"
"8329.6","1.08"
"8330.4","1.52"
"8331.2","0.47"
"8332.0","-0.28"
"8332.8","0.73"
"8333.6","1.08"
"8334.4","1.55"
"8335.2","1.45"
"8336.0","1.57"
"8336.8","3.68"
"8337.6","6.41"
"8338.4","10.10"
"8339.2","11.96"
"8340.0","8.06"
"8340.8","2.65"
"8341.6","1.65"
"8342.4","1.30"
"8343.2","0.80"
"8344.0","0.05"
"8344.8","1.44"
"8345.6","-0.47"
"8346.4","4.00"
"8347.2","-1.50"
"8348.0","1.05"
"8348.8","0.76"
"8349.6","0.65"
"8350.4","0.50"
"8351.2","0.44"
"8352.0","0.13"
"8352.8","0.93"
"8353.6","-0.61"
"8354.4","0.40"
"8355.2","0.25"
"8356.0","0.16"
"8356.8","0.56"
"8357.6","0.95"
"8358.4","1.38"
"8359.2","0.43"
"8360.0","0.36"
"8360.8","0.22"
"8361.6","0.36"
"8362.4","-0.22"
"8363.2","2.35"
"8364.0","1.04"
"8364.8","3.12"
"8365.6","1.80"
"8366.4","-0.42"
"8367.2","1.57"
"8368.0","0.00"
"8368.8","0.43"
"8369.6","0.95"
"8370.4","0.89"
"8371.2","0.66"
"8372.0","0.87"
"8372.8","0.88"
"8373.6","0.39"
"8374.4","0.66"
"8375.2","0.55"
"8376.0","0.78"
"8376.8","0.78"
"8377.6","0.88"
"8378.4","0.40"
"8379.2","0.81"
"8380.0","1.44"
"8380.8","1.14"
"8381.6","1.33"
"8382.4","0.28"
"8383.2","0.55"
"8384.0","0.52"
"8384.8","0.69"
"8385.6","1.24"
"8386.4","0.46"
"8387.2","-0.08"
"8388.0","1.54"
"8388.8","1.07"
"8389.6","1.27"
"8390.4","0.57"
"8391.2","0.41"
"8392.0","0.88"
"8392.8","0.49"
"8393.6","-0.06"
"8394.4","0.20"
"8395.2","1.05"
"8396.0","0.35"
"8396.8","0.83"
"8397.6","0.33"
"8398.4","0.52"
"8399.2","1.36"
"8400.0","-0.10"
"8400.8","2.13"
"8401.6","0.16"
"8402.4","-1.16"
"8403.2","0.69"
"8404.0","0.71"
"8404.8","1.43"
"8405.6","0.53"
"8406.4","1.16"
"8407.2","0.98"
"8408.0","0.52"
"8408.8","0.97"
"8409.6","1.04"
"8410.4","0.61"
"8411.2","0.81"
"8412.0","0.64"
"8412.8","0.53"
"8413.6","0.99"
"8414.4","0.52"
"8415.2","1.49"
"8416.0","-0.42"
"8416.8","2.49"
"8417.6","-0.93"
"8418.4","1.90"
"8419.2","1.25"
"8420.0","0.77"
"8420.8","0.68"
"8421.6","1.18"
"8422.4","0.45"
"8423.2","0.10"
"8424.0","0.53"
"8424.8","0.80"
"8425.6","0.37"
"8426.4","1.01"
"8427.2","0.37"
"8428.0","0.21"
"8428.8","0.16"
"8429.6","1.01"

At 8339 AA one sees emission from H-alpha 6563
